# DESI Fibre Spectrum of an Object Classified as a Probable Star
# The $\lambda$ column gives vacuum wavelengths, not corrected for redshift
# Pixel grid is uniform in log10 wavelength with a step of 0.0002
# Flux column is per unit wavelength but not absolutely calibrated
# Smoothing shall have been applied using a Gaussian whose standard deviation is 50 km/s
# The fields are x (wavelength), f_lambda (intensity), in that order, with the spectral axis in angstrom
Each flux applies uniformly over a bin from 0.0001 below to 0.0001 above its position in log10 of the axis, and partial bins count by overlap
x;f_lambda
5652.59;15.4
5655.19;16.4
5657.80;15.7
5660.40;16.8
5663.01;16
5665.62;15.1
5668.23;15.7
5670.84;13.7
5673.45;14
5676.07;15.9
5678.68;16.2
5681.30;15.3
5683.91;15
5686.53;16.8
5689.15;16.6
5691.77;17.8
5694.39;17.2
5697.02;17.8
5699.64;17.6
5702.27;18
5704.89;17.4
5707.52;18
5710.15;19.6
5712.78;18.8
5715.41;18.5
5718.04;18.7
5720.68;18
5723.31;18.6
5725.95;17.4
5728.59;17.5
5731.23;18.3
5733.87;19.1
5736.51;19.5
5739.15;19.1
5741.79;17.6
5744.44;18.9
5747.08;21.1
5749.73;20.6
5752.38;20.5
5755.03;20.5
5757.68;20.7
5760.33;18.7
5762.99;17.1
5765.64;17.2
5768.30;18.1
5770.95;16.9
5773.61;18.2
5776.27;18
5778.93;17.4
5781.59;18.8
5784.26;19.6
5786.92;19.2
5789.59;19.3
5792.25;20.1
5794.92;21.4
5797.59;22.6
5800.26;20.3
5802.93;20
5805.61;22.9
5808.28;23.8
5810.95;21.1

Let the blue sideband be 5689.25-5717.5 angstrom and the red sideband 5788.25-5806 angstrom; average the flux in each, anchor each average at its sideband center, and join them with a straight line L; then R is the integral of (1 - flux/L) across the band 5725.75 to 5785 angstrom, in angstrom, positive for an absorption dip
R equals 2.5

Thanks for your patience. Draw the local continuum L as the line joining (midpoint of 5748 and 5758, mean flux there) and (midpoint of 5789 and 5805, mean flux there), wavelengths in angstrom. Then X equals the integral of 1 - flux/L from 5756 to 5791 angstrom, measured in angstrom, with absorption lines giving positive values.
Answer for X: 3.8 angstrom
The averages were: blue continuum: 20.6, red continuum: 20.8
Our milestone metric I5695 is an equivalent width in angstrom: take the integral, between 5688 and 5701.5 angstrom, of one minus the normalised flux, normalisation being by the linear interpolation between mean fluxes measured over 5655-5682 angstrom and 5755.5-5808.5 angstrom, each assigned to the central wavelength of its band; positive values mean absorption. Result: -0.8 angstrom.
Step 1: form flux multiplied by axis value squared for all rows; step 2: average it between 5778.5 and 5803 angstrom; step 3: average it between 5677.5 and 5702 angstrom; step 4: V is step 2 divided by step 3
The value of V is 1.2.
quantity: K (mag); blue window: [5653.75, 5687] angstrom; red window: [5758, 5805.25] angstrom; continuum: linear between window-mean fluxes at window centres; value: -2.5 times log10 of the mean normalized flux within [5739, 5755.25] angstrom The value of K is -0.10 mag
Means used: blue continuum 15.6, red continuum 19.1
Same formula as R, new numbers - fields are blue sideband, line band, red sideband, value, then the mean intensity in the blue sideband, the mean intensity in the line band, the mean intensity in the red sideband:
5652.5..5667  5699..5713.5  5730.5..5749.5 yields -0.33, 15.9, 18.2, 19.2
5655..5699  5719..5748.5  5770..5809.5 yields -1.10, 16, 18.7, 19.9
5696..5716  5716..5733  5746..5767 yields 0.51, 18.2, 18.1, 19.5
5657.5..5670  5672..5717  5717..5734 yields -0.26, 15.8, 17.1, 18.2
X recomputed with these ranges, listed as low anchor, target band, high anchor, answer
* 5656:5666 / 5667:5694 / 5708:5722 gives 1.9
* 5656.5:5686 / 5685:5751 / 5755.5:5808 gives -4.7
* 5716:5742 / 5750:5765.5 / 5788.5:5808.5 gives 0.1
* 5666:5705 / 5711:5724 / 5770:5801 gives -1.0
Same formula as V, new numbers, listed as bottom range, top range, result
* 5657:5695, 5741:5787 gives 1.23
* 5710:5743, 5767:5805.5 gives 1.07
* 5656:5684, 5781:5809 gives 1.40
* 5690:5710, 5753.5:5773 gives 1.06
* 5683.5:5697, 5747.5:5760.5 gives 1.23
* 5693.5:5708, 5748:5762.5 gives 1.16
